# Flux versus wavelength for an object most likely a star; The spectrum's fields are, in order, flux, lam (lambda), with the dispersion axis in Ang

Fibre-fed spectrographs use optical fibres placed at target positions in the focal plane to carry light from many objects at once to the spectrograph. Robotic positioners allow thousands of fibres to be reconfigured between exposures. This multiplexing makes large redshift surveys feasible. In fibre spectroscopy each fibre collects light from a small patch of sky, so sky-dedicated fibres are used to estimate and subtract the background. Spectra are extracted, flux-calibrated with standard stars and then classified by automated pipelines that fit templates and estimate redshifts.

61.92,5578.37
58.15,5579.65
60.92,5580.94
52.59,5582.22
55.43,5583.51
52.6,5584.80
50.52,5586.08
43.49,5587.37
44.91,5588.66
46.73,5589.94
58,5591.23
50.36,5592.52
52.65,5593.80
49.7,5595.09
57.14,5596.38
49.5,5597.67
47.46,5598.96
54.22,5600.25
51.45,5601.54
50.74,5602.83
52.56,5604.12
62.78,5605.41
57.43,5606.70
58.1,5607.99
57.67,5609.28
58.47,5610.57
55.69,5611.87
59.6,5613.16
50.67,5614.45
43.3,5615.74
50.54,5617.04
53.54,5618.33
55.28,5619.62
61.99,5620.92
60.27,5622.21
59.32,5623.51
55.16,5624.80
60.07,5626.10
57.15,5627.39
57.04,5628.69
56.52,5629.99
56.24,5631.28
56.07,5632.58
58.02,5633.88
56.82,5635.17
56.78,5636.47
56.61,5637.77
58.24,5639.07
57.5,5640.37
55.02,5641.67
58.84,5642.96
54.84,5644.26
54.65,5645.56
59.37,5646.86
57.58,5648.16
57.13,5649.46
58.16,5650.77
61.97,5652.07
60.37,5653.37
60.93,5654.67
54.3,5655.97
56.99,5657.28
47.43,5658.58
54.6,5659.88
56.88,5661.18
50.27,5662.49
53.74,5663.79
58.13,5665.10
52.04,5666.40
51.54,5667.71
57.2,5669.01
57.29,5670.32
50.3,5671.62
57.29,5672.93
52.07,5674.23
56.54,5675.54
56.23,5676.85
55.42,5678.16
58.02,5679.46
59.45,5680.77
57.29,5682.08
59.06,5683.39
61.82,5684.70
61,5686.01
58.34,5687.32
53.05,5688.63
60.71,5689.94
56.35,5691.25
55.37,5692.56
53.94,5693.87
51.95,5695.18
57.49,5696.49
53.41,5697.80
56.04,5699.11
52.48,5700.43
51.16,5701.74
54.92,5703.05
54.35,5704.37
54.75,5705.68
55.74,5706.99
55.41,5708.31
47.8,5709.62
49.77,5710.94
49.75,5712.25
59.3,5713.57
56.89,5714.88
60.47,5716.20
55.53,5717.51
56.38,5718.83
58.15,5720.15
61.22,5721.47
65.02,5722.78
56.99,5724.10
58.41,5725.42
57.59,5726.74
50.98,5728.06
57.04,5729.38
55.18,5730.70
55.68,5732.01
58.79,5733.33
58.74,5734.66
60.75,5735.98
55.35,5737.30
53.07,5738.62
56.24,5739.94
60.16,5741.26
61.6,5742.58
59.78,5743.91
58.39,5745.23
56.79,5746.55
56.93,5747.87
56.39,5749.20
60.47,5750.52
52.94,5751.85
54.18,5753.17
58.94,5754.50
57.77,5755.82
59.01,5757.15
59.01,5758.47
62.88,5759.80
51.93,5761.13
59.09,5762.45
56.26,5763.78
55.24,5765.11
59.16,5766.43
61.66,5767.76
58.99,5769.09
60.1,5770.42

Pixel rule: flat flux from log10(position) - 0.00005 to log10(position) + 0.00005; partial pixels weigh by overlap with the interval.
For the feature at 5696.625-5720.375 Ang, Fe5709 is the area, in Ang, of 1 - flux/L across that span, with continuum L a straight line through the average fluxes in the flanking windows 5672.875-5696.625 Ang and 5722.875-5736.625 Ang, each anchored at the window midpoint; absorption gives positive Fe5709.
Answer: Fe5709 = 1.1 Ang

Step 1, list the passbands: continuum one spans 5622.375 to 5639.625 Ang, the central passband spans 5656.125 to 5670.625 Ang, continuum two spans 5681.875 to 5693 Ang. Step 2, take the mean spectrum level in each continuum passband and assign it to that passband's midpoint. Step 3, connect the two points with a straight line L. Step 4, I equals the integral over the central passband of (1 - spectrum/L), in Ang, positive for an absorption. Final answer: 0.9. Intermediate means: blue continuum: 57.3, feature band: 54.1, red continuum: 58.2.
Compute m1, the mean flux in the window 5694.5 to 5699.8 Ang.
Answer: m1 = 54.7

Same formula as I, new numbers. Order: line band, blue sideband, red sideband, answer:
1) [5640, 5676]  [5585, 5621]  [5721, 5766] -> -0.7 Ang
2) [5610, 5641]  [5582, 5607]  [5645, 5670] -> -1.4 Ang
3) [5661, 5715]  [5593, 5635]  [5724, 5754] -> 1.0 Ang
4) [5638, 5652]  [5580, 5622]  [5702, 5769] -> -0.7 Ang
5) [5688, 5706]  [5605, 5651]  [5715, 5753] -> 0.8 Ang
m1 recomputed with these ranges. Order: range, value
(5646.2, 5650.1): 58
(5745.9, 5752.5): 56.7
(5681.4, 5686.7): 59.7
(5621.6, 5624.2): 59.7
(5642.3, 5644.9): 57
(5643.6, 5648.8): 56.6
